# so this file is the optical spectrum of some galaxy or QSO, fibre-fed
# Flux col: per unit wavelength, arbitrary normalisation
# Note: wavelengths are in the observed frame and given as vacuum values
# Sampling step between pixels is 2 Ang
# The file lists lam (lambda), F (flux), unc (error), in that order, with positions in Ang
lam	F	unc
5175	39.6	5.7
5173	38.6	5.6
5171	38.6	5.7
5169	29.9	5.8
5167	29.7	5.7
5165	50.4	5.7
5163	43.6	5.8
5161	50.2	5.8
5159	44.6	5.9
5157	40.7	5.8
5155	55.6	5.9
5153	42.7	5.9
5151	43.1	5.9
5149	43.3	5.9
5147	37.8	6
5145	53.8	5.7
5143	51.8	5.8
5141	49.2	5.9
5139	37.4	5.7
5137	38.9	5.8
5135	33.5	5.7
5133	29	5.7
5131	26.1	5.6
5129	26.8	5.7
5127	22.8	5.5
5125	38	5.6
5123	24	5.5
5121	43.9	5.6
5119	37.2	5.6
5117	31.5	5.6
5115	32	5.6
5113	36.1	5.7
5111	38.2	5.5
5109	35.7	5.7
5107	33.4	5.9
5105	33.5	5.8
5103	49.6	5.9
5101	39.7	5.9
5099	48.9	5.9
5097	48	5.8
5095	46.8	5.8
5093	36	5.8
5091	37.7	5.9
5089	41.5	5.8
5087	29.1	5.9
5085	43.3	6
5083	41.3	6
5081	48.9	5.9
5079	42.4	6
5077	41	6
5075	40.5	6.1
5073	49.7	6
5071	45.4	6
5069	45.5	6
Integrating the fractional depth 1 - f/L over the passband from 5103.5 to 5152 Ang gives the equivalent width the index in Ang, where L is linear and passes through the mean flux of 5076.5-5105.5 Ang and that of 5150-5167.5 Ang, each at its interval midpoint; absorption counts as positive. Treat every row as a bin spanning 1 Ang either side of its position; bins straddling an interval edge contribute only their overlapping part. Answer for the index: 7.7 Ang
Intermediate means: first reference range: 42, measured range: 36.7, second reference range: 44.9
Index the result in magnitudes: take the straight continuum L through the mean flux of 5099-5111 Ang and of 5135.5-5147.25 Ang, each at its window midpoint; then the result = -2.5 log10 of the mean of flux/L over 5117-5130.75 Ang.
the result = 0.30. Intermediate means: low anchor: 39.2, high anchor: 44.8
